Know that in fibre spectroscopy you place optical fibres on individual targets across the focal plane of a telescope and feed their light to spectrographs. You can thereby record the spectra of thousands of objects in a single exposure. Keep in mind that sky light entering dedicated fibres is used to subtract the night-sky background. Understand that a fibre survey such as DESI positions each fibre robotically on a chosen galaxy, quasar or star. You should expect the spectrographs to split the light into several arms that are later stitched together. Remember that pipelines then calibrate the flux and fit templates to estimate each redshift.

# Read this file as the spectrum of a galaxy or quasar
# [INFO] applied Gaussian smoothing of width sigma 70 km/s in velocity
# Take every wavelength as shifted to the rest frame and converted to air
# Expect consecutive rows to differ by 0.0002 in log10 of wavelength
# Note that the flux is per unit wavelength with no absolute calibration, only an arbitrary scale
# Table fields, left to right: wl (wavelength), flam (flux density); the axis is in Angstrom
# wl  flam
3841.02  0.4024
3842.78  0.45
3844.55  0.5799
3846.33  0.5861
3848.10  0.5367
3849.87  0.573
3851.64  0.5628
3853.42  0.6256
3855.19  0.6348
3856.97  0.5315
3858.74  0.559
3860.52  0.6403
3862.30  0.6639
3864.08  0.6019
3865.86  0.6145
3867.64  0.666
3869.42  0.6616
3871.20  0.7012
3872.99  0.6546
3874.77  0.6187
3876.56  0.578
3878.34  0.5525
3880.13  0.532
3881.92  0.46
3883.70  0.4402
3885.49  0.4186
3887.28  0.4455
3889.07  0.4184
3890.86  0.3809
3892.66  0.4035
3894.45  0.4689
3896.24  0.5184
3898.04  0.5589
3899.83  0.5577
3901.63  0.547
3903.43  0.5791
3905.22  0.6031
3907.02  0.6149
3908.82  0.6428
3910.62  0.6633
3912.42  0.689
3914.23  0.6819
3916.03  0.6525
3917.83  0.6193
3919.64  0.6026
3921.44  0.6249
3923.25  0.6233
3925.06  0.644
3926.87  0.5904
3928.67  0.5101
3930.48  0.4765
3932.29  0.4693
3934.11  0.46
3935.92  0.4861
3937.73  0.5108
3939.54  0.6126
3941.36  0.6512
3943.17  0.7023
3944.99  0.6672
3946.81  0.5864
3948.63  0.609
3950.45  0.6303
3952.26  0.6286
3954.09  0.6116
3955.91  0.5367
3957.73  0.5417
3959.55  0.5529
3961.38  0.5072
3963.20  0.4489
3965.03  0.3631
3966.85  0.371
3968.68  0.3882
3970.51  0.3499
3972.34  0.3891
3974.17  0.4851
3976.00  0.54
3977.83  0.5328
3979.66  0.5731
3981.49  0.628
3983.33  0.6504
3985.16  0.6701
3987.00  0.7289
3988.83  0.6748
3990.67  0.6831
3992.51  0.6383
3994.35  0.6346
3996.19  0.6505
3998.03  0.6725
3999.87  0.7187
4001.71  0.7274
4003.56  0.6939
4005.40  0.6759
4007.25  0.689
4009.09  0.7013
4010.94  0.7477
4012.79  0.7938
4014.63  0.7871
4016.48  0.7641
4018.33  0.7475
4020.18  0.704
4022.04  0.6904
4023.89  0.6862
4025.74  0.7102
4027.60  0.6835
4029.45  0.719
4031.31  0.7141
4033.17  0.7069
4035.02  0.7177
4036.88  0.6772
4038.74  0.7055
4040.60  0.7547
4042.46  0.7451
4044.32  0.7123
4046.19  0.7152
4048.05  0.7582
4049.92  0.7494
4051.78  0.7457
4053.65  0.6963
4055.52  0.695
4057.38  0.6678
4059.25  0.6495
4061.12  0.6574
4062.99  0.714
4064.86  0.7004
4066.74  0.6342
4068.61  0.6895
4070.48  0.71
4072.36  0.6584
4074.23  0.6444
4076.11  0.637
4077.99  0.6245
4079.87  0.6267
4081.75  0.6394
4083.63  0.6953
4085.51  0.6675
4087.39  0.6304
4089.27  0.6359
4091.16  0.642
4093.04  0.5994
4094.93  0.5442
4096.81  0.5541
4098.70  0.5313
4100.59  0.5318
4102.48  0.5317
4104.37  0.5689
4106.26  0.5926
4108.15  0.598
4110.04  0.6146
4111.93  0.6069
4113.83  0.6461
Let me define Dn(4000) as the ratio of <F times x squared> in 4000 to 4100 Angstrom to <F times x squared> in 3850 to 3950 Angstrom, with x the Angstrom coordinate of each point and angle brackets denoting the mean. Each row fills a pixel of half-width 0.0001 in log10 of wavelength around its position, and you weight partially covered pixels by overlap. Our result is 1.29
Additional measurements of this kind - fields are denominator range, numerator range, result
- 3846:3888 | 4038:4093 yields 1.30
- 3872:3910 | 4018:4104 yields 1.39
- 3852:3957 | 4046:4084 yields 1.28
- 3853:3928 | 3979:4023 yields 1.27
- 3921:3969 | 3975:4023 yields 1.28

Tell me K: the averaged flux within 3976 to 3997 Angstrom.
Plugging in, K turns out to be 0.638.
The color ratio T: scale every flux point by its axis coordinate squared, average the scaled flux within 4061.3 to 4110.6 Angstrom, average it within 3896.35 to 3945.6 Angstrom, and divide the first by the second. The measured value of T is 1.1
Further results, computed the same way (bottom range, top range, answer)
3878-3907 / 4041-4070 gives 1.54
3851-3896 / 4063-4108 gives 1.25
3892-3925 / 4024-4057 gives 1.29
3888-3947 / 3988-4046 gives 1.31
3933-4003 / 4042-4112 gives 1.19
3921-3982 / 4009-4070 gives 1.39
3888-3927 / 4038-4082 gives 1.29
